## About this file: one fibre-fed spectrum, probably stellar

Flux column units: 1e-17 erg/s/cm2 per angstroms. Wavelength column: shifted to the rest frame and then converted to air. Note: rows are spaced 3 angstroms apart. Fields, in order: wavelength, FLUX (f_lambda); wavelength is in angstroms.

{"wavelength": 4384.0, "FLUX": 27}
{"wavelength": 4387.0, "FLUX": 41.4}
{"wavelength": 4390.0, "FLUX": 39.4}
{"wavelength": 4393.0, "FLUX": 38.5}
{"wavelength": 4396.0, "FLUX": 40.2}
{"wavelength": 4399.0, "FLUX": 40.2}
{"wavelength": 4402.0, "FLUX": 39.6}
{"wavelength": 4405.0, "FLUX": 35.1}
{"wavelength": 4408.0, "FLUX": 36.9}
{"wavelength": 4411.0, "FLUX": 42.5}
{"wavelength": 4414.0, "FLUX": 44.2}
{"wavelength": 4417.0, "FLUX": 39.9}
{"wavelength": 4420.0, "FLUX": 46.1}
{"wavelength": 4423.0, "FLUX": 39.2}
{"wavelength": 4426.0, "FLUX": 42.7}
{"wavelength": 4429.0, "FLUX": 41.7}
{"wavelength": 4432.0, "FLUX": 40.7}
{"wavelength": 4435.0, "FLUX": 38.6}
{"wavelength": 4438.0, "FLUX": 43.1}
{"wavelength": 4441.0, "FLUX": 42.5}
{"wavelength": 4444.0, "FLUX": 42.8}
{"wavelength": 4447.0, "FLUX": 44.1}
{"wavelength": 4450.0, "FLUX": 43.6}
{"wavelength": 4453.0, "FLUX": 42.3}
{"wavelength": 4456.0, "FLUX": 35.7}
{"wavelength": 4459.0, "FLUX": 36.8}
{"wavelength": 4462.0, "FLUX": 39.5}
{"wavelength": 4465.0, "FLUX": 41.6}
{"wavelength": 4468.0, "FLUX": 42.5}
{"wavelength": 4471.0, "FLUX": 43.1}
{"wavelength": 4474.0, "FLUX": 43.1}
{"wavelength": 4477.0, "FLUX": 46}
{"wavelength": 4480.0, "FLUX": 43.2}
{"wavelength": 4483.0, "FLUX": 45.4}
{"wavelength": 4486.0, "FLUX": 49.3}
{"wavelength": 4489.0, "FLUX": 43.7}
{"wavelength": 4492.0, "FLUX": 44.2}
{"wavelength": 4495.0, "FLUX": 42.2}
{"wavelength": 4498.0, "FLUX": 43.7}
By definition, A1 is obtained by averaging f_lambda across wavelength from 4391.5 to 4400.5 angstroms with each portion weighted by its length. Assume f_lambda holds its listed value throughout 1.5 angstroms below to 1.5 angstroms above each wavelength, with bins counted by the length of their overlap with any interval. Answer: 39.6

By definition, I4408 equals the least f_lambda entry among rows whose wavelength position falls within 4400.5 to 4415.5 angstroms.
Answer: 35.1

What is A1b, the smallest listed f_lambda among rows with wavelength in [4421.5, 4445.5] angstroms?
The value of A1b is 38.6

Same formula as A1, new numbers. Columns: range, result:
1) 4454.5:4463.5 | 37.3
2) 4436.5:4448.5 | 43.1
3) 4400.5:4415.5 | 39.7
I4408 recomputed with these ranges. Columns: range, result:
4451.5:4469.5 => 35.7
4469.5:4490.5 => 43.1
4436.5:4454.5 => 42.3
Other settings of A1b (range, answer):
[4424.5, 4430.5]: 41.7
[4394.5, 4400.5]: 40.2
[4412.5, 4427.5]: 39.2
